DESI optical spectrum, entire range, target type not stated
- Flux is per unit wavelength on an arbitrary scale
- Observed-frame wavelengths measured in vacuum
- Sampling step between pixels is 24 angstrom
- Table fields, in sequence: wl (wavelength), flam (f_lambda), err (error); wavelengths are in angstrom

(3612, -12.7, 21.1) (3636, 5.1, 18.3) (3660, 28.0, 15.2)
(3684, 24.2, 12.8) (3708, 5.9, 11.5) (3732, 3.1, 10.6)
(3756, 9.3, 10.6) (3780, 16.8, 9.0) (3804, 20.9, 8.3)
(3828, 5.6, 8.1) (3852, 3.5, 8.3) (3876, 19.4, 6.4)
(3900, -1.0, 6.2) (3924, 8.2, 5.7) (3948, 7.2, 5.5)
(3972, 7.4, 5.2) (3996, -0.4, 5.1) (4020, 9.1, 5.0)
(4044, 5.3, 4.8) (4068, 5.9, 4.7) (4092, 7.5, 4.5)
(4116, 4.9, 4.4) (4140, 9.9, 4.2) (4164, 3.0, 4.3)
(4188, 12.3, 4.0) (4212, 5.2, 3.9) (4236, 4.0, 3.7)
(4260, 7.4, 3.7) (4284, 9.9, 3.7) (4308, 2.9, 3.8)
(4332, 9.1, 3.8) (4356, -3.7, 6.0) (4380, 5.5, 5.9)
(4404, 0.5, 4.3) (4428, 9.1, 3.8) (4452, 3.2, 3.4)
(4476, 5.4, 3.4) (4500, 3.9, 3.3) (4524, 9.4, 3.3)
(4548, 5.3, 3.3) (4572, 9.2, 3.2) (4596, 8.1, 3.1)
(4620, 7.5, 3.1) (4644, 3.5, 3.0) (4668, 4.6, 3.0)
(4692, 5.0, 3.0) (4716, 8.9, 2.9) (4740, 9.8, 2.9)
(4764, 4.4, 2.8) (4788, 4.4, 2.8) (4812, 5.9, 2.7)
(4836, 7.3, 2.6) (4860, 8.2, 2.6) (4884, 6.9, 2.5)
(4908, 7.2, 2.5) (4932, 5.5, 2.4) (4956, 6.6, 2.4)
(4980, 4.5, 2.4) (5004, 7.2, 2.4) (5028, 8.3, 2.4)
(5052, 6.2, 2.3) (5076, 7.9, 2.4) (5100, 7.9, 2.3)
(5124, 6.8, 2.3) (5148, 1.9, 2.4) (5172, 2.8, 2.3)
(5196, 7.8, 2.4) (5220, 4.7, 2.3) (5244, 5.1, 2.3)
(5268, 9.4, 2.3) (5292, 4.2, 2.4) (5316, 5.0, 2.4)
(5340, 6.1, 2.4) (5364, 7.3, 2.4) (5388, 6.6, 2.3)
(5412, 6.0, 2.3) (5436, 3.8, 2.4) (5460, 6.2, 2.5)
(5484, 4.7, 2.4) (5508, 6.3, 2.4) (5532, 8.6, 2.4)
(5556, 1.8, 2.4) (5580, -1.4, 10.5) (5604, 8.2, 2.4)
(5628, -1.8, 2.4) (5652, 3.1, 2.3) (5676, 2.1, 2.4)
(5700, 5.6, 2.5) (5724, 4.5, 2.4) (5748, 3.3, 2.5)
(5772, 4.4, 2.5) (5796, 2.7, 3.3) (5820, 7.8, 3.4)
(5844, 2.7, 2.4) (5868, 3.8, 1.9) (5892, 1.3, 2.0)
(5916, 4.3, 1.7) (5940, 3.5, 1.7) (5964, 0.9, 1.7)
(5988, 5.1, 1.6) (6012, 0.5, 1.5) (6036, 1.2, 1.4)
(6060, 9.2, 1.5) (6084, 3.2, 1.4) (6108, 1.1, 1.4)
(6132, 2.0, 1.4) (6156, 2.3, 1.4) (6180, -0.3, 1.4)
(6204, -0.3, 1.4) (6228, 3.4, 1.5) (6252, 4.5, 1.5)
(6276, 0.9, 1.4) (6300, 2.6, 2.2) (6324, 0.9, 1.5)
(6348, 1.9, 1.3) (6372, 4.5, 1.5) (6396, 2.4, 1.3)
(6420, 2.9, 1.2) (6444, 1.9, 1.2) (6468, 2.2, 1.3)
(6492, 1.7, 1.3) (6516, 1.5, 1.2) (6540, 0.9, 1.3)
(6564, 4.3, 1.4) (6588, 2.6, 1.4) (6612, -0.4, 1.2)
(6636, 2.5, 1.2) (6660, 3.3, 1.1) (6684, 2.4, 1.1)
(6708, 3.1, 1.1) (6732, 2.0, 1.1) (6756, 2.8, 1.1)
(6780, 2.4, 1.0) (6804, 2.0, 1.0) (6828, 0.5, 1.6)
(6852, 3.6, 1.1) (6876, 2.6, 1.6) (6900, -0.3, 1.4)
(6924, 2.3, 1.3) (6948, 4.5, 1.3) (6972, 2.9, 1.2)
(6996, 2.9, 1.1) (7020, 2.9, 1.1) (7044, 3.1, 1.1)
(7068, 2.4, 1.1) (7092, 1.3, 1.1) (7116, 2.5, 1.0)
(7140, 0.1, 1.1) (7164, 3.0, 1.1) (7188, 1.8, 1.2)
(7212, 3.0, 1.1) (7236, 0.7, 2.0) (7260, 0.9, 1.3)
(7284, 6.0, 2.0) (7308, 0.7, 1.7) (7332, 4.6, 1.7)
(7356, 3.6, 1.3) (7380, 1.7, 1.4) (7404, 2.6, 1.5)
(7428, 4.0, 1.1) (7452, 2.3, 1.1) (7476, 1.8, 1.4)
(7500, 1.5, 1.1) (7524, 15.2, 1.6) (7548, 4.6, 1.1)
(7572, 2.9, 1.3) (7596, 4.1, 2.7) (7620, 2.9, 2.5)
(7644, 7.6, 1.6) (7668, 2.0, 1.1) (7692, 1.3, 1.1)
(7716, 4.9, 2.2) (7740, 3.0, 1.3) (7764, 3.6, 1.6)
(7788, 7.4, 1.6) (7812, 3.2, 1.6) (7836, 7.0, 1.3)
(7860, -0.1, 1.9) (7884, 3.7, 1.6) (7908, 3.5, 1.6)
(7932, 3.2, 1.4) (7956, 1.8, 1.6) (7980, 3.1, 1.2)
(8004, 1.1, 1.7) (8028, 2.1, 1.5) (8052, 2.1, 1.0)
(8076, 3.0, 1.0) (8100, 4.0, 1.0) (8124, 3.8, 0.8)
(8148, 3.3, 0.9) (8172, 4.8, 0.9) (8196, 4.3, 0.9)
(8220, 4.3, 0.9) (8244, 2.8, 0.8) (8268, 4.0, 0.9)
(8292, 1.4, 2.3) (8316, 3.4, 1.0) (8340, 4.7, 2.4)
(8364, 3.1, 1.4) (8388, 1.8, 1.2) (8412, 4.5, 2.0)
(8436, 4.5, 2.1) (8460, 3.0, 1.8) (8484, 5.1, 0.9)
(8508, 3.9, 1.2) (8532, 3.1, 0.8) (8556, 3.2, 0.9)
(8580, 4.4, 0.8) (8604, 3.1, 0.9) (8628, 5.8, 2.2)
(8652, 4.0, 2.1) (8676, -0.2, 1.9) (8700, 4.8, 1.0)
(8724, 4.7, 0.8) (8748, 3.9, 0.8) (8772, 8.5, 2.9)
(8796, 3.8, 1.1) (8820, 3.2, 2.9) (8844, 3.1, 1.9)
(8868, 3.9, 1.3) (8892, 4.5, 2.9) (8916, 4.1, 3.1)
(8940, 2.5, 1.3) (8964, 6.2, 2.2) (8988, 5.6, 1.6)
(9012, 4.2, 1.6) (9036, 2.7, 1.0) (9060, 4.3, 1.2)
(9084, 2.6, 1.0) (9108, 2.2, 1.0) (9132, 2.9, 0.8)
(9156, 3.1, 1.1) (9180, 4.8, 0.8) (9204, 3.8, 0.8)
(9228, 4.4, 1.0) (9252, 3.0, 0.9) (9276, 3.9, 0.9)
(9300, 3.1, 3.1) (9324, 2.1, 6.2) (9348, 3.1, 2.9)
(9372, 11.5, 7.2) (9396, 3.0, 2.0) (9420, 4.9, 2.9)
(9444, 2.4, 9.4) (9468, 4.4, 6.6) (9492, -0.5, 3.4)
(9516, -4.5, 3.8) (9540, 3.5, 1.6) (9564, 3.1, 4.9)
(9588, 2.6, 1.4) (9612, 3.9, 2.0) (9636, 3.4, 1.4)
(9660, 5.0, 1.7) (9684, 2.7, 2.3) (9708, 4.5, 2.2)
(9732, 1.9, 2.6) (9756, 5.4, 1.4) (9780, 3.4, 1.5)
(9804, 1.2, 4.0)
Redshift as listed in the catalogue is 1.02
